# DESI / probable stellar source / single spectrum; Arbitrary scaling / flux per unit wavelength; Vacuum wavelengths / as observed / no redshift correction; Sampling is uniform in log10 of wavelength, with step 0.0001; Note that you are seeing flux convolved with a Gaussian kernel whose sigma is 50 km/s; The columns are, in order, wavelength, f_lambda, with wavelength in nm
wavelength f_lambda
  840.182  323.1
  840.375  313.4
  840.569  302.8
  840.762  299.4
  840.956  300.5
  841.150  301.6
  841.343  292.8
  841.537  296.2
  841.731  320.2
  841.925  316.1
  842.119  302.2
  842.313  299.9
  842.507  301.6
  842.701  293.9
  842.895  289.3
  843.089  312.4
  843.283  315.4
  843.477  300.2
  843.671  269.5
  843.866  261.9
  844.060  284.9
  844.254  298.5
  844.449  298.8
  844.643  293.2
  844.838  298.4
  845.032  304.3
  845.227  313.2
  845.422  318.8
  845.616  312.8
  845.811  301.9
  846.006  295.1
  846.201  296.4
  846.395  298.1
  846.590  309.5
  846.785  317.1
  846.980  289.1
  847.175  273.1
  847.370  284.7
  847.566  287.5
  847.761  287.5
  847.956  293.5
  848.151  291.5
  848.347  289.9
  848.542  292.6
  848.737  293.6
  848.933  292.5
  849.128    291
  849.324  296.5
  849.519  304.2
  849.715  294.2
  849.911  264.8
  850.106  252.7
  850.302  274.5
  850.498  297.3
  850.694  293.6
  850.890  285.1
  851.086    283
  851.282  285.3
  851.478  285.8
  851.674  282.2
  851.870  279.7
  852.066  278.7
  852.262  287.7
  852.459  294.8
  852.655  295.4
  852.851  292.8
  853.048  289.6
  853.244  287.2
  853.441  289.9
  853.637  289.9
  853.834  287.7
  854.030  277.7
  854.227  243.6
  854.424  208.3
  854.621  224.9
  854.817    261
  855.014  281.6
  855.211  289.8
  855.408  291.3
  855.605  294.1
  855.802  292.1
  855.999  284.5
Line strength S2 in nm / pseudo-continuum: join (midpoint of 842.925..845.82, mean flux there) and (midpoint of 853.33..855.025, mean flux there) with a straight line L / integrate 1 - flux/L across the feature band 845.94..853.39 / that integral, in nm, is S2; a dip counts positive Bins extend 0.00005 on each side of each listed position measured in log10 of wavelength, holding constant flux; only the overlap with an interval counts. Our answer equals -0.28 nm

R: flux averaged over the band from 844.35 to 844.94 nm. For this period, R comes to 297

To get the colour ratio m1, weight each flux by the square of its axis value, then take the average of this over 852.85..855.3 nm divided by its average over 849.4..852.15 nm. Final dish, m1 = 0.96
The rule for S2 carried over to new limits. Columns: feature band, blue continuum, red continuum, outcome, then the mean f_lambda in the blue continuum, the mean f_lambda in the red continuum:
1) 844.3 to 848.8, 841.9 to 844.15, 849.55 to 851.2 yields -0.14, 295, 282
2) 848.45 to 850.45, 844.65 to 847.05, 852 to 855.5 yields 0.04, 304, 276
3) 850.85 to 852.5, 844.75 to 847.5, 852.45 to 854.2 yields 0.03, 301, 287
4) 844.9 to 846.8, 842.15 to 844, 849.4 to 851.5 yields -0.10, 294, 284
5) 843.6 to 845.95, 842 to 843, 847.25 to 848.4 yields -0.02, 298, 289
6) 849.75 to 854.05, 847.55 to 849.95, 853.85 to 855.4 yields -0.17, 291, 259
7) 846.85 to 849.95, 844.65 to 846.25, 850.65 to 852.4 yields 0.05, 305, 284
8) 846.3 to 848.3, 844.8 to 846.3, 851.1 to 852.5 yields 0.04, 306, 284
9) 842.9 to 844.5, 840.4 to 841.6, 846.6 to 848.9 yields 0.02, 300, 292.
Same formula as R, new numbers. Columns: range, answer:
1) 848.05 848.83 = 292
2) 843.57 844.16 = 273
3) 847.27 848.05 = 288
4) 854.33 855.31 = 253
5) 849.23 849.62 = 301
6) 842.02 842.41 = 301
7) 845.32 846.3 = 305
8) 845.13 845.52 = 316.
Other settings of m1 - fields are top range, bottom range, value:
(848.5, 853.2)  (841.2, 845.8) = 0.97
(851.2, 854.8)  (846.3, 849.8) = 0.95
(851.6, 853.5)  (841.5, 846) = 0.98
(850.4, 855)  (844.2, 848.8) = 0.95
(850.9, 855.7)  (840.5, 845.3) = 0.96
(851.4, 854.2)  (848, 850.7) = 1.00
